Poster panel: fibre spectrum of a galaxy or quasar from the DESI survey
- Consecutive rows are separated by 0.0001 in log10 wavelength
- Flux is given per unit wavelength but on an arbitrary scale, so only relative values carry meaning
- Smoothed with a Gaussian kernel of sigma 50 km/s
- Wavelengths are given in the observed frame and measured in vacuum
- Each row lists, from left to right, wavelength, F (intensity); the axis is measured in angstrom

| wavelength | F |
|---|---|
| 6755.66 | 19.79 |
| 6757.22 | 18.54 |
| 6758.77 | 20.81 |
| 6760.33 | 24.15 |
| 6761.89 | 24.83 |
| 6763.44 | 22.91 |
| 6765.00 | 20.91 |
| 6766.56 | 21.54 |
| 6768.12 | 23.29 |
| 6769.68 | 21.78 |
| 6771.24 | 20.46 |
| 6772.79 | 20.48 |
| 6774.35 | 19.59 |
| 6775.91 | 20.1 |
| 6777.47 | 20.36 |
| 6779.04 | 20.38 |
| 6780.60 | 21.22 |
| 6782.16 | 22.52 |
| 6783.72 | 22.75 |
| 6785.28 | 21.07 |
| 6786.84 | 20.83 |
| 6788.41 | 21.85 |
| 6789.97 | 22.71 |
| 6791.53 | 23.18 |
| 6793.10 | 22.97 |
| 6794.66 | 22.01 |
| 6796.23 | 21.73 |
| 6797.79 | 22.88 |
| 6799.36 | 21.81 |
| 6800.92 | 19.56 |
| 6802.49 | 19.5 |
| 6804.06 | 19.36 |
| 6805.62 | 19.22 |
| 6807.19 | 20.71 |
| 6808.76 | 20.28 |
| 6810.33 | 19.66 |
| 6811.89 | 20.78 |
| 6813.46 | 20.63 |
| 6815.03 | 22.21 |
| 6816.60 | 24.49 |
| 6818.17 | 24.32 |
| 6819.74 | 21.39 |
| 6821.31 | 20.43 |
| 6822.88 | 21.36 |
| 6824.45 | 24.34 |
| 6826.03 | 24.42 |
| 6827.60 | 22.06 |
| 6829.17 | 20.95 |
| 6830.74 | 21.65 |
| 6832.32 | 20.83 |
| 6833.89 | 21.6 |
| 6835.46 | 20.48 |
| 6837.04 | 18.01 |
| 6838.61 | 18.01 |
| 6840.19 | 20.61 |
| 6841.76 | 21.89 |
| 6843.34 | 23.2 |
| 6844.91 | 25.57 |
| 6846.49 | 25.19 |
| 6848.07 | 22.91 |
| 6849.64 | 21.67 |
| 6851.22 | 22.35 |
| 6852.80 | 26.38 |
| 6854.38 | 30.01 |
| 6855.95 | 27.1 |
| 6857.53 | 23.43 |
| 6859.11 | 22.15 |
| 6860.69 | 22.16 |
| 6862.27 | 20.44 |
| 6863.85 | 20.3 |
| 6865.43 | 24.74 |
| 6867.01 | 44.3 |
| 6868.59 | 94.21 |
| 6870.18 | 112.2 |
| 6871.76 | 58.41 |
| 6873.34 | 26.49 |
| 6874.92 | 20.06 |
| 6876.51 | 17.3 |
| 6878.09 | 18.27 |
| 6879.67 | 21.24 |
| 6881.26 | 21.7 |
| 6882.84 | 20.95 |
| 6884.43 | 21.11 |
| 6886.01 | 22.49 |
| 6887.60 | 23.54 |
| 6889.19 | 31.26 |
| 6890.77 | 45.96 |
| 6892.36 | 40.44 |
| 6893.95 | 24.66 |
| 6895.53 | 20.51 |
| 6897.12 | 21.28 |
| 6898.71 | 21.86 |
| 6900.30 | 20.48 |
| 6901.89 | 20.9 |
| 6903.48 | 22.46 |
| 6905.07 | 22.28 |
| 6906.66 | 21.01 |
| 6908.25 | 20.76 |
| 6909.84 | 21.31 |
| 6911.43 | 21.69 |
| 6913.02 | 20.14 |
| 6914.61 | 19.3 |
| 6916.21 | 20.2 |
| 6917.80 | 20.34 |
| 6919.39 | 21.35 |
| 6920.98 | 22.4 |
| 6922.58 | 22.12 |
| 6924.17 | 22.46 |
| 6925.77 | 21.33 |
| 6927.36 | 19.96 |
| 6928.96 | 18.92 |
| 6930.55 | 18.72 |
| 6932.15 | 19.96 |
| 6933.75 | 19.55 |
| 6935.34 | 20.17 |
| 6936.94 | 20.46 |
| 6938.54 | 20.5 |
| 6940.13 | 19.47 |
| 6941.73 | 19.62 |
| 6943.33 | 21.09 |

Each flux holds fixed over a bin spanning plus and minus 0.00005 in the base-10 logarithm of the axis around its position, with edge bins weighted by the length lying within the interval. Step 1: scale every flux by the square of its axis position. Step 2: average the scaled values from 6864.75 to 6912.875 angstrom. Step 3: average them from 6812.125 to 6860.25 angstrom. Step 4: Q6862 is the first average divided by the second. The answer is 1.4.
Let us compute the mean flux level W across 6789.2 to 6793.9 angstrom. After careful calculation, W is 23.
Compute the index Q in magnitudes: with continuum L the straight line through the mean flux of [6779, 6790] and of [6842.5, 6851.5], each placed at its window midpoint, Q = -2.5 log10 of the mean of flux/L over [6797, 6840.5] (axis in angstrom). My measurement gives 0.077 mag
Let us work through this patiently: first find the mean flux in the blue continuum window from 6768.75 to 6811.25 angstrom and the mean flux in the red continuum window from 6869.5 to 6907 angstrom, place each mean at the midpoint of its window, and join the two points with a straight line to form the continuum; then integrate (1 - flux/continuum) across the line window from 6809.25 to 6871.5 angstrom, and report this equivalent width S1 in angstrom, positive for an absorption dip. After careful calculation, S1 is -4.8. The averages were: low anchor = 21.1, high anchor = 28.9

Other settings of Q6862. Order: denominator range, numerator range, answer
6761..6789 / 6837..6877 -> 1.50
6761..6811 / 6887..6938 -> 1.10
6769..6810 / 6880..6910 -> 1.20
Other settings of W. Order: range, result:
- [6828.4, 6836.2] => 21.1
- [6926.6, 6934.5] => 19.4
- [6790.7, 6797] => 22.5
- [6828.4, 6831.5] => 21.3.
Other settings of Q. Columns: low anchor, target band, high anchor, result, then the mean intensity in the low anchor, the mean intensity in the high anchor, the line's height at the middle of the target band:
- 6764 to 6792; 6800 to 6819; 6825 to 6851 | 0.04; 21.4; 21.8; 21.6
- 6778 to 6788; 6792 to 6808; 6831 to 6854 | 0.03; 21.4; 22.2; 21.6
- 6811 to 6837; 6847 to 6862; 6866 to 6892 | 0.25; 21.9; 37.4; 30.5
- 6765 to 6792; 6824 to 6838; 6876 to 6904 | 0.06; 21.4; 24.3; 22.8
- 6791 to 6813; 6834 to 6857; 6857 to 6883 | 0.29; 20.9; 35.1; 30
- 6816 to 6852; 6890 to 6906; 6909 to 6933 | -0.23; 22.1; 20.7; 21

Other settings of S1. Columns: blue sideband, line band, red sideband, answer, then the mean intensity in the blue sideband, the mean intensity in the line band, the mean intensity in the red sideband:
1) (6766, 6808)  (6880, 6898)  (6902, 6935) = -4.9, 21.3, 26.5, 20.8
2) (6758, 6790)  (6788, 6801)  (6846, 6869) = 0.6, 21.6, 22.2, 28.8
